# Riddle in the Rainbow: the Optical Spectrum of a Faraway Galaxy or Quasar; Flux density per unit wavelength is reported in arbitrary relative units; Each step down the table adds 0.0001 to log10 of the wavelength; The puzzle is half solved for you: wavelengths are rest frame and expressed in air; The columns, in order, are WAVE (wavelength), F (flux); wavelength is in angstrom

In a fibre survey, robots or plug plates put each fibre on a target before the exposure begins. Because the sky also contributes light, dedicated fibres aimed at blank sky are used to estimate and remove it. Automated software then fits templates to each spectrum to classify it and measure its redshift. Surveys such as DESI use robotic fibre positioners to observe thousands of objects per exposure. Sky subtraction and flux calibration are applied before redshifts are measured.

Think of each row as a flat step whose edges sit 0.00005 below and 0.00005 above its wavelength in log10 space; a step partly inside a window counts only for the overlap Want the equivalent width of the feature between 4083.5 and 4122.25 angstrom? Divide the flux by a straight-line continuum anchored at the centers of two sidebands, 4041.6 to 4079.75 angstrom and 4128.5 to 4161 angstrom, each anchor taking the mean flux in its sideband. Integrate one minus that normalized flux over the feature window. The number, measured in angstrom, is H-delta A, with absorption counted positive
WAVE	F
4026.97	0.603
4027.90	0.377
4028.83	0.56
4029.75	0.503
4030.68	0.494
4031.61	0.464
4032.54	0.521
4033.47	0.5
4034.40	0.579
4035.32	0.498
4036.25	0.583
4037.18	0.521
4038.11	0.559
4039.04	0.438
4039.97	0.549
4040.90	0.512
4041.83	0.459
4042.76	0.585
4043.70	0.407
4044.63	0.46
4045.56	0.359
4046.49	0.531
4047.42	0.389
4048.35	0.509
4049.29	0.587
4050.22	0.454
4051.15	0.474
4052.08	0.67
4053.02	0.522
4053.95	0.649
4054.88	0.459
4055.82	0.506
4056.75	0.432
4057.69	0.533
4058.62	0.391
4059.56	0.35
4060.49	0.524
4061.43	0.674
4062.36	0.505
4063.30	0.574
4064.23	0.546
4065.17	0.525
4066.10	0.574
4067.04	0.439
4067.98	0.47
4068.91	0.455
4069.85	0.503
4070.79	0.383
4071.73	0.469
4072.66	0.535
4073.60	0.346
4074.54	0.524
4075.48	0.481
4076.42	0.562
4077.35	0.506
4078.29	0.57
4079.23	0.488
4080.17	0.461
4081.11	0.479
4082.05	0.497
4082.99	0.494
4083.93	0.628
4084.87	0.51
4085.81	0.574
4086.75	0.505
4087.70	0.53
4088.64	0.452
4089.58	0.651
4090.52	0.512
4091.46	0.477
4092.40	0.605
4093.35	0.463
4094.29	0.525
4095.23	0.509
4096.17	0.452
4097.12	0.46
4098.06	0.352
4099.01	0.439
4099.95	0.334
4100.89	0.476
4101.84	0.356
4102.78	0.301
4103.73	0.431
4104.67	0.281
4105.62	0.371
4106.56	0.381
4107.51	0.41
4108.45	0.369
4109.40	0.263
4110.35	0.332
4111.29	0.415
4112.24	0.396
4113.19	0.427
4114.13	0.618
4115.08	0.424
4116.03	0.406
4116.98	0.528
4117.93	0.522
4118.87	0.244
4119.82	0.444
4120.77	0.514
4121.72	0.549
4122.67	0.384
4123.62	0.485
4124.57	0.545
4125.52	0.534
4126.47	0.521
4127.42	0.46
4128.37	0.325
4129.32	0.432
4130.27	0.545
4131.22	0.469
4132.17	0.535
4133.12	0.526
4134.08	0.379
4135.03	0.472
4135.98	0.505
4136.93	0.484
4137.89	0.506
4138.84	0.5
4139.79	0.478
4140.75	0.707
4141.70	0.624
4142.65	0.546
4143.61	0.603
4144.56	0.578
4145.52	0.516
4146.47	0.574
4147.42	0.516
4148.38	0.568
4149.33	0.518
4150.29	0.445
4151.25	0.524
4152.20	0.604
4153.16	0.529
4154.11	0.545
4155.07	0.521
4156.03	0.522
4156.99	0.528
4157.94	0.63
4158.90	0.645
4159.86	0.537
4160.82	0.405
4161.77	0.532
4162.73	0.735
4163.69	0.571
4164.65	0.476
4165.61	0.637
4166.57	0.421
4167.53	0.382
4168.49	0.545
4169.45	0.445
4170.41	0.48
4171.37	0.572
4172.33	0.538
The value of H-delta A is 4.8 angstrom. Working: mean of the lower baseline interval 0.497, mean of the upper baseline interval 0.529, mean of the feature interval 0.449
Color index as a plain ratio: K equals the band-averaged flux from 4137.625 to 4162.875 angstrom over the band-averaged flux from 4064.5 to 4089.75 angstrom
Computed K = 1.1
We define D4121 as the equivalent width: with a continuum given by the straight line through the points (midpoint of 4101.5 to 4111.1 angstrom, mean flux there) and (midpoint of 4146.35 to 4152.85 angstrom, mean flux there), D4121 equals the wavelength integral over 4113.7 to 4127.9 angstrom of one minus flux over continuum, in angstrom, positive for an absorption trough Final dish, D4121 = -2.3 angstrom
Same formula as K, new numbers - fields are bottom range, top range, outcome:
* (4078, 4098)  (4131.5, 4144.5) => 1.03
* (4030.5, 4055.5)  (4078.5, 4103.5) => 0.95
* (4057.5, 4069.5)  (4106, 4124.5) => 0.85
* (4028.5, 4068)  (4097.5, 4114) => 0.74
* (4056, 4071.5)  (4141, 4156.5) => 1.11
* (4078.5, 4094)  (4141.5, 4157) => 1.04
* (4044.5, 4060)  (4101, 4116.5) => 0.80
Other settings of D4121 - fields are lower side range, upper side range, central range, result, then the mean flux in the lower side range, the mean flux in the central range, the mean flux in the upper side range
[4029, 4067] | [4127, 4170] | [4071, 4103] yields 1.7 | 0.509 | 0.487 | 0.523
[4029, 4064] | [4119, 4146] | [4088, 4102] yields 0.8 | 0.507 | 0.474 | 0.503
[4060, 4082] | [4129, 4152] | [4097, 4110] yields 3.6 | 0.504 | 0.37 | 0.525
